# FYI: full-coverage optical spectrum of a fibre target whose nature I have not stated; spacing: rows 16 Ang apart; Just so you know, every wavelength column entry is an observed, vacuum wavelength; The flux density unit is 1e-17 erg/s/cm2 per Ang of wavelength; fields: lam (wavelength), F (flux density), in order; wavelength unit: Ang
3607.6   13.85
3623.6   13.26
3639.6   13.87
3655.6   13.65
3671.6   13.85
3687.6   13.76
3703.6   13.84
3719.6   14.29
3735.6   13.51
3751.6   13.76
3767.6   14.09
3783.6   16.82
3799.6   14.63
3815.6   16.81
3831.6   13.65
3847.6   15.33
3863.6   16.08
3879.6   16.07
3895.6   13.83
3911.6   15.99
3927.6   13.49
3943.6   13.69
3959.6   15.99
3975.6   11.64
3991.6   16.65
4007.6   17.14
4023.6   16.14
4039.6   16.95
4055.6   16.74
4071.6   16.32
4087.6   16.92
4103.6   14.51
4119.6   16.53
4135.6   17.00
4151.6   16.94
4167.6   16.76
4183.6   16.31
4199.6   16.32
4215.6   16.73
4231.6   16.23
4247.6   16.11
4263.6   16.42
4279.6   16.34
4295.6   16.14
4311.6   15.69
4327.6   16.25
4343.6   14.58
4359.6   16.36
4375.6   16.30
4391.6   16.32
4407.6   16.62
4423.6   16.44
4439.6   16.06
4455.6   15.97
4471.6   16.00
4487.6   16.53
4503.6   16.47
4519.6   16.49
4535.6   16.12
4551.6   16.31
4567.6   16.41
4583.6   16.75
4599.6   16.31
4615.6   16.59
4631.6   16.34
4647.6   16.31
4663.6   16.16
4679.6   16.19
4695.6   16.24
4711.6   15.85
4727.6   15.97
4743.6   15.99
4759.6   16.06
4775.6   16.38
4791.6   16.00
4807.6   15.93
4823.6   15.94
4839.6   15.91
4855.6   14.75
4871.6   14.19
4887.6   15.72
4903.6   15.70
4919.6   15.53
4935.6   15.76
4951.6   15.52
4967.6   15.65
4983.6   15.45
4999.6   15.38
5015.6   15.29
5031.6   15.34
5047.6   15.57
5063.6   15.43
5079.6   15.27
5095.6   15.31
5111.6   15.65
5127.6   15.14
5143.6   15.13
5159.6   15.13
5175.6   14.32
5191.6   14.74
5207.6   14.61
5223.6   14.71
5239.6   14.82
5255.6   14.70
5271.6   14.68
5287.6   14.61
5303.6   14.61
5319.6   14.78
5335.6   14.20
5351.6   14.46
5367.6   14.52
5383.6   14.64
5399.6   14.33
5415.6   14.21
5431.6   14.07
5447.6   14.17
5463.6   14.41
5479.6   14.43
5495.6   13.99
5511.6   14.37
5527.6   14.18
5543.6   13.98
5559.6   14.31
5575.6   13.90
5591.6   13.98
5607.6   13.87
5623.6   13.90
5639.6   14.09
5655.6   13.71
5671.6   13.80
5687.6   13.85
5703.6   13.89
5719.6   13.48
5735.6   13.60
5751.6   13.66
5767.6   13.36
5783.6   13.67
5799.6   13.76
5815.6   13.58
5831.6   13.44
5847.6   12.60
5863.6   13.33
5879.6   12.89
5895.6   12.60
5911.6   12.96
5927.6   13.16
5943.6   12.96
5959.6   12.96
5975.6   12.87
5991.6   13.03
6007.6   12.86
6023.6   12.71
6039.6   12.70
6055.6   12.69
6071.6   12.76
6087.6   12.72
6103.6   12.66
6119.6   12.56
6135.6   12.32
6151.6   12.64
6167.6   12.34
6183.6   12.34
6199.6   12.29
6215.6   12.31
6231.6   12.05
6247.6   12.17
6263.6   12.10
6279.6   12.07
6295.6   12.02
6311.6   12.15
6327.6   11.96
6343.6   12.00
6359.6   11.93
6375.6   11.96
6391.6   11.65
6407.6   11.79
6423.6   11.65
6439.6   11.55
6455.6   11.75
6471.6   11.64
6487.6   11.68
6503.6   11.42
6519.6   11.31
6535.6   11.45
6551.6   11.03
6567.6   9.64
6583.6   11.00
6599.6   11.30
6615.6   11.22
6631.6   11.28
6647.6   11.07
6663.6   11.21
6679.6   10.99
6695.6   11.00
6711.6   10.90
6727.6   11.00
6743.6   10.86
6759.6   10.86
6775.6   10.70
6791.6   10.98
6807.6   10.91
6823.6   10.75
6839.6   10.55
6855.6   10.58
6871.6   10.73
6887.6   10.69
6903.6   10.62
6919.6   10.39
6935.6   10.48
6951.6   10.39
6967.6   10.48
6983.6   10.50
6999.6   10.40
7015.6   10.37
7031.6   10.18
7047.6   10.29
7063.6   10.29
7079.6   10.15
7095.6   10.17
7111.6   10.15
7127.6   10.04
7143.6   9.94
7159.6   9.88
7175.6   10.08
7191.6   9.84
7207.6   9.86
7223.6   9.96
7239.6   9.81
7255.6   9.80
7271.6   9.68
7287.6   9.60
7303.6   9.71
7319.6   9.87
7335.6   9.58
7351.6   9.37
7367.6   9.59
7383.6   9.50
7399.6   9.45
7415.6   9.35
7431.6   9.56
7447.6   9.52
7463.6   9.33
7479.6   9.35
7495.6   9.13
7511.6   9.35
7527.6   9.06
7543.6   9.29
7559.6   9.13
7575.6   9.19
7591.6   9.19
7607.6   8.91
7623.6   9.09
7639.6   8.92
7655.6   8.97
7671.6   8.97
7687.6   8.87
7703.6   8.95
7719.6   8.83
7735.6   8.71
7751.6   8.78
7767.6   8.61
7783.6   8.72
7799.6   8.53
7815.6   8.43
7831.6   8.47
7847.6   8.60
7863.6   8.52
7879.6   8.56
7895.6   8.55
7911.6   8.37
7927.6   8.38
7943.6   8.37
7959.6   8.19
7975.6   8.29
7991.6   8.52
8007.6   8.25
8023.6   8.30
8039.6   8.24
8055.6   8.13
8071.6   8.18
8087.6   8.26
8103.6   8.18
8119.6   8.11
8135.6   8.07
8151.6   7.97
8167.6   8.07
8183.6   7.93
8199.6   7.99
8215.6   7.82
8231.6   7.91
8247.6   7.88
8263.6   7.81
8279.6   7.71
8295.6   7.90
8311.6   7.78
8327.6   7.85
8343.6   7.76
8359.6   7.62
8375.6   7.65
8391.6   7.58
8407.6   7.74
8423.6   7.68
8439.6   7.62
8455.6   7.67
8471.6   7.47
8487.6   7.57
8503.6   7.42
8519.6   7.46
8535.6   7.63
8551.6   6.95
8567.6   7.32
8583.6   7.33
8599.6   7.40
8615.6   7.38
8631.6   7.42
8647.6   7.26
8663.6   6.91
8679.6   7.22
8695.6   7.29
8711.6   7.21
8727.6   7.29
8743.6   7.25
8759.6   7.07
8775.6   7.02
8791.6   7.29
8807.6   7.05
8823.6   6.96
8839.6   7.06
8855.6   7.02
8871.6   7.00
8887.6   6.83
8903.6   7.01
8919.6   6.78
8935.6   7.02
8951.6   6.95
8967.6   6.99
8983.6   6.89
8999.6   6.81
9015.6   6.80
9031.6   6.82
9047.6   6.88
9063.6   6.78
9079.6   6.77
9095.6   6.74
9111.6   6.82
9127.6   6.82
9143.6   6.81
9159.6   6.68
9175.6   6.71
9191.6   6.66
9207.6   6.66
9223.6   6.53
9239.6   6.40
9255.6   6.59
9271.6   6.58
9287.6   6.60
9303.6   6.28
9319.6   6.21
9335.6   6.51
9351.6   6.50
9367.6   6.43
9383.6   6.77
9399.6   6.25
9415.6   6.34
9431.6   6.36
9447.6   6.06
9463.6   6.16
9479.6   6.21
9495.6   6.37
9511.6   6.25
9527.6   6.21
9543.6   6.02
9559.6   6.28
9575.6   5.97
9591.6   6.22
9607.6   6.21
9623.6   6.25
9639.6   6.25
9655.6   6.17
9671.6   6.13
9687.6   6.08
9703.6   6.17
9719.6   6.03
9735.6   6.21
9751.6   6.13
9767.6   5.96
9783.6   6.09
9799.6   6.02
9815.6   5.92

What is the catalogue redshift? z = 0.00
